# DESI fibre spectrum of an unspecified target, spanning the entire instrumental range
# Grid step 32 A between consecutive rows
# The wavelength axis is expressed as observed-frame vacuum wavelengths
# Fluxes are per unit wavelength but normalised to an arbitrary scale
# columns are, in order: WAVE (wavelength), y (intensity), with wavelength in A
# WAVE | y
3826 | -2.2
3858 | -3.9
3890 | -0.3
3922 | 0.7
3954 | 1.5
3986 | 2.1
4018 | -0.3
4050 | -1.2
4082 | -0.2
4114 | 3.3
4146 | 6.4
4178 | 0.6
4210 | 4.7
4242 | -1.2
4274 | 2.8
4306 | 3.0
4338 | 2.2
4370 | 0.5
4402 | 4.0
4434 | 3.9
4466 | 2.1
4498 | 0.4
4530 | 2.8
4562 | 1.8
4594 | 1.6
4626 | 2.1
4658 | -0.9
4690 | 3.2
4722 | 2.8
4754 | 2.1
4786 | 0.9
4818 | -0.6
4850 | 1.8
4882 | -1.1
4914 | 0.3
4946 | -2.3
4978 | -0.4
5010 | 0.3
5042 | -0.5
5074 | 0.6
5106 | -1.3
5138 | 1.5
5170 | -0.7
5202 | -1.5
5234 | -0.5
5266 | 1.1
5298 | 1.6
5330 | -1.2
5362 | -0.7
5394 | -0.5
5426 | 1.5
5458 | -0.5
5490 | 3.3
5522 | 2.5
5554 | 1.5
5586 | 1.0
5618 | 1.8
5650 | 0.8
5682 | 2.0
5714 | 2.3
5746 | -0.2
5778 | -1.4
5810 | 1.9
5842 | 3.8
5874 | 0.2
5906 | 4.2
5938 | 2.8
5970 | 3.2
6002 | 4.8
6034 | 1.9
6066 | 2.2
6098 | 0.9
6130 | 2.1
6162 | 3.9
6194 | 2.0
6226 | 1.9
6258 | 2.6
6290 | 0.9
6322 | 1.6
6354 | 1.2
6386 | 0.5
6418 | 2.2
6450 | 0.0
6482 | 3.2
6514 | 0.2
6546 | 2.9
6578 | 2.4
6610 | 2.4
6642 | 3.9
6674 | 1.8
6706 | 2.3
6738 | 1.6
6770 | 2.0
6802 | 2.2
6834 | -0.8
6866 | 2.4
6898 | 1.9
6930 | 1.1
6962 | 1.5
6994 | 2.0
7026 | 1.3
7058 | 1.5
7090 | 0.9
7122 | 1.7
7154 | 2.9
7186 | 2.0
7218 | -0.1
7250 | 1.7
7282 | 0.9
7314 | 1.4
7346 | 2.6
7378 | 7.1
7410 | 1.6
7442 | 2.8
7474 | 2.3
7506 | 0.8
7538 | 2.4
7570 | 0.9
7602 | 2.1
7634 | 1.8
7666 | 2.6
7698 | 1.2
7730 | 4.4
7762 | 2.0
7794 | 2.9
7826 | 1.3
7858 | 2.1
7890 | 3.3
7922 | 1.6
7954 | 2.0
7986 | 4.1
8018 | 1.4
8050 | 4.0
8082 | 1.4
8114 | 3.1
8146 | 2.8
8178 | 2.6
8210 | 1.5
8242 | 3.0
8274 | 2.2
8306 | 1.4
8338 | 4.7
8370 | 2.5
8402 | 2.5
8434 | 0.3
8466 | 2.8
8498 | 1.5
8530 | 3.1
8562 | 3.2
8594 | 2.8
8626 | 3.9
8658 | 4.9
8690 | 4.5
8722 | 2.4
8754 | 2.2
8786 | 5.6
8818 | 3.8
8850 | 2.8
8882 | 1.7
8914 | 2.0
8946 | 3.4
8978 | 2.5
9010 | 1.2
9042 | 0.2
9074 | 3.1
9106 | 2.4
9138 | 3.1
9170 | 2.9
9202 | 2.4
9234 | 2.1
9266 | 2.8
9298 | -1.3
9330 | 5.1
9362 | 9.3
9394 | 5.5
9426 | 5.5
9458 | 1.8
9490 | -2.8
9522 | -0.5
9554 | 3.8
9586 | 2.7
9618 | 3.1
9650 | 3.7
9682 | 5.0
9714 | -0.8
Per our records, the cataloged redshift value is 0.98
